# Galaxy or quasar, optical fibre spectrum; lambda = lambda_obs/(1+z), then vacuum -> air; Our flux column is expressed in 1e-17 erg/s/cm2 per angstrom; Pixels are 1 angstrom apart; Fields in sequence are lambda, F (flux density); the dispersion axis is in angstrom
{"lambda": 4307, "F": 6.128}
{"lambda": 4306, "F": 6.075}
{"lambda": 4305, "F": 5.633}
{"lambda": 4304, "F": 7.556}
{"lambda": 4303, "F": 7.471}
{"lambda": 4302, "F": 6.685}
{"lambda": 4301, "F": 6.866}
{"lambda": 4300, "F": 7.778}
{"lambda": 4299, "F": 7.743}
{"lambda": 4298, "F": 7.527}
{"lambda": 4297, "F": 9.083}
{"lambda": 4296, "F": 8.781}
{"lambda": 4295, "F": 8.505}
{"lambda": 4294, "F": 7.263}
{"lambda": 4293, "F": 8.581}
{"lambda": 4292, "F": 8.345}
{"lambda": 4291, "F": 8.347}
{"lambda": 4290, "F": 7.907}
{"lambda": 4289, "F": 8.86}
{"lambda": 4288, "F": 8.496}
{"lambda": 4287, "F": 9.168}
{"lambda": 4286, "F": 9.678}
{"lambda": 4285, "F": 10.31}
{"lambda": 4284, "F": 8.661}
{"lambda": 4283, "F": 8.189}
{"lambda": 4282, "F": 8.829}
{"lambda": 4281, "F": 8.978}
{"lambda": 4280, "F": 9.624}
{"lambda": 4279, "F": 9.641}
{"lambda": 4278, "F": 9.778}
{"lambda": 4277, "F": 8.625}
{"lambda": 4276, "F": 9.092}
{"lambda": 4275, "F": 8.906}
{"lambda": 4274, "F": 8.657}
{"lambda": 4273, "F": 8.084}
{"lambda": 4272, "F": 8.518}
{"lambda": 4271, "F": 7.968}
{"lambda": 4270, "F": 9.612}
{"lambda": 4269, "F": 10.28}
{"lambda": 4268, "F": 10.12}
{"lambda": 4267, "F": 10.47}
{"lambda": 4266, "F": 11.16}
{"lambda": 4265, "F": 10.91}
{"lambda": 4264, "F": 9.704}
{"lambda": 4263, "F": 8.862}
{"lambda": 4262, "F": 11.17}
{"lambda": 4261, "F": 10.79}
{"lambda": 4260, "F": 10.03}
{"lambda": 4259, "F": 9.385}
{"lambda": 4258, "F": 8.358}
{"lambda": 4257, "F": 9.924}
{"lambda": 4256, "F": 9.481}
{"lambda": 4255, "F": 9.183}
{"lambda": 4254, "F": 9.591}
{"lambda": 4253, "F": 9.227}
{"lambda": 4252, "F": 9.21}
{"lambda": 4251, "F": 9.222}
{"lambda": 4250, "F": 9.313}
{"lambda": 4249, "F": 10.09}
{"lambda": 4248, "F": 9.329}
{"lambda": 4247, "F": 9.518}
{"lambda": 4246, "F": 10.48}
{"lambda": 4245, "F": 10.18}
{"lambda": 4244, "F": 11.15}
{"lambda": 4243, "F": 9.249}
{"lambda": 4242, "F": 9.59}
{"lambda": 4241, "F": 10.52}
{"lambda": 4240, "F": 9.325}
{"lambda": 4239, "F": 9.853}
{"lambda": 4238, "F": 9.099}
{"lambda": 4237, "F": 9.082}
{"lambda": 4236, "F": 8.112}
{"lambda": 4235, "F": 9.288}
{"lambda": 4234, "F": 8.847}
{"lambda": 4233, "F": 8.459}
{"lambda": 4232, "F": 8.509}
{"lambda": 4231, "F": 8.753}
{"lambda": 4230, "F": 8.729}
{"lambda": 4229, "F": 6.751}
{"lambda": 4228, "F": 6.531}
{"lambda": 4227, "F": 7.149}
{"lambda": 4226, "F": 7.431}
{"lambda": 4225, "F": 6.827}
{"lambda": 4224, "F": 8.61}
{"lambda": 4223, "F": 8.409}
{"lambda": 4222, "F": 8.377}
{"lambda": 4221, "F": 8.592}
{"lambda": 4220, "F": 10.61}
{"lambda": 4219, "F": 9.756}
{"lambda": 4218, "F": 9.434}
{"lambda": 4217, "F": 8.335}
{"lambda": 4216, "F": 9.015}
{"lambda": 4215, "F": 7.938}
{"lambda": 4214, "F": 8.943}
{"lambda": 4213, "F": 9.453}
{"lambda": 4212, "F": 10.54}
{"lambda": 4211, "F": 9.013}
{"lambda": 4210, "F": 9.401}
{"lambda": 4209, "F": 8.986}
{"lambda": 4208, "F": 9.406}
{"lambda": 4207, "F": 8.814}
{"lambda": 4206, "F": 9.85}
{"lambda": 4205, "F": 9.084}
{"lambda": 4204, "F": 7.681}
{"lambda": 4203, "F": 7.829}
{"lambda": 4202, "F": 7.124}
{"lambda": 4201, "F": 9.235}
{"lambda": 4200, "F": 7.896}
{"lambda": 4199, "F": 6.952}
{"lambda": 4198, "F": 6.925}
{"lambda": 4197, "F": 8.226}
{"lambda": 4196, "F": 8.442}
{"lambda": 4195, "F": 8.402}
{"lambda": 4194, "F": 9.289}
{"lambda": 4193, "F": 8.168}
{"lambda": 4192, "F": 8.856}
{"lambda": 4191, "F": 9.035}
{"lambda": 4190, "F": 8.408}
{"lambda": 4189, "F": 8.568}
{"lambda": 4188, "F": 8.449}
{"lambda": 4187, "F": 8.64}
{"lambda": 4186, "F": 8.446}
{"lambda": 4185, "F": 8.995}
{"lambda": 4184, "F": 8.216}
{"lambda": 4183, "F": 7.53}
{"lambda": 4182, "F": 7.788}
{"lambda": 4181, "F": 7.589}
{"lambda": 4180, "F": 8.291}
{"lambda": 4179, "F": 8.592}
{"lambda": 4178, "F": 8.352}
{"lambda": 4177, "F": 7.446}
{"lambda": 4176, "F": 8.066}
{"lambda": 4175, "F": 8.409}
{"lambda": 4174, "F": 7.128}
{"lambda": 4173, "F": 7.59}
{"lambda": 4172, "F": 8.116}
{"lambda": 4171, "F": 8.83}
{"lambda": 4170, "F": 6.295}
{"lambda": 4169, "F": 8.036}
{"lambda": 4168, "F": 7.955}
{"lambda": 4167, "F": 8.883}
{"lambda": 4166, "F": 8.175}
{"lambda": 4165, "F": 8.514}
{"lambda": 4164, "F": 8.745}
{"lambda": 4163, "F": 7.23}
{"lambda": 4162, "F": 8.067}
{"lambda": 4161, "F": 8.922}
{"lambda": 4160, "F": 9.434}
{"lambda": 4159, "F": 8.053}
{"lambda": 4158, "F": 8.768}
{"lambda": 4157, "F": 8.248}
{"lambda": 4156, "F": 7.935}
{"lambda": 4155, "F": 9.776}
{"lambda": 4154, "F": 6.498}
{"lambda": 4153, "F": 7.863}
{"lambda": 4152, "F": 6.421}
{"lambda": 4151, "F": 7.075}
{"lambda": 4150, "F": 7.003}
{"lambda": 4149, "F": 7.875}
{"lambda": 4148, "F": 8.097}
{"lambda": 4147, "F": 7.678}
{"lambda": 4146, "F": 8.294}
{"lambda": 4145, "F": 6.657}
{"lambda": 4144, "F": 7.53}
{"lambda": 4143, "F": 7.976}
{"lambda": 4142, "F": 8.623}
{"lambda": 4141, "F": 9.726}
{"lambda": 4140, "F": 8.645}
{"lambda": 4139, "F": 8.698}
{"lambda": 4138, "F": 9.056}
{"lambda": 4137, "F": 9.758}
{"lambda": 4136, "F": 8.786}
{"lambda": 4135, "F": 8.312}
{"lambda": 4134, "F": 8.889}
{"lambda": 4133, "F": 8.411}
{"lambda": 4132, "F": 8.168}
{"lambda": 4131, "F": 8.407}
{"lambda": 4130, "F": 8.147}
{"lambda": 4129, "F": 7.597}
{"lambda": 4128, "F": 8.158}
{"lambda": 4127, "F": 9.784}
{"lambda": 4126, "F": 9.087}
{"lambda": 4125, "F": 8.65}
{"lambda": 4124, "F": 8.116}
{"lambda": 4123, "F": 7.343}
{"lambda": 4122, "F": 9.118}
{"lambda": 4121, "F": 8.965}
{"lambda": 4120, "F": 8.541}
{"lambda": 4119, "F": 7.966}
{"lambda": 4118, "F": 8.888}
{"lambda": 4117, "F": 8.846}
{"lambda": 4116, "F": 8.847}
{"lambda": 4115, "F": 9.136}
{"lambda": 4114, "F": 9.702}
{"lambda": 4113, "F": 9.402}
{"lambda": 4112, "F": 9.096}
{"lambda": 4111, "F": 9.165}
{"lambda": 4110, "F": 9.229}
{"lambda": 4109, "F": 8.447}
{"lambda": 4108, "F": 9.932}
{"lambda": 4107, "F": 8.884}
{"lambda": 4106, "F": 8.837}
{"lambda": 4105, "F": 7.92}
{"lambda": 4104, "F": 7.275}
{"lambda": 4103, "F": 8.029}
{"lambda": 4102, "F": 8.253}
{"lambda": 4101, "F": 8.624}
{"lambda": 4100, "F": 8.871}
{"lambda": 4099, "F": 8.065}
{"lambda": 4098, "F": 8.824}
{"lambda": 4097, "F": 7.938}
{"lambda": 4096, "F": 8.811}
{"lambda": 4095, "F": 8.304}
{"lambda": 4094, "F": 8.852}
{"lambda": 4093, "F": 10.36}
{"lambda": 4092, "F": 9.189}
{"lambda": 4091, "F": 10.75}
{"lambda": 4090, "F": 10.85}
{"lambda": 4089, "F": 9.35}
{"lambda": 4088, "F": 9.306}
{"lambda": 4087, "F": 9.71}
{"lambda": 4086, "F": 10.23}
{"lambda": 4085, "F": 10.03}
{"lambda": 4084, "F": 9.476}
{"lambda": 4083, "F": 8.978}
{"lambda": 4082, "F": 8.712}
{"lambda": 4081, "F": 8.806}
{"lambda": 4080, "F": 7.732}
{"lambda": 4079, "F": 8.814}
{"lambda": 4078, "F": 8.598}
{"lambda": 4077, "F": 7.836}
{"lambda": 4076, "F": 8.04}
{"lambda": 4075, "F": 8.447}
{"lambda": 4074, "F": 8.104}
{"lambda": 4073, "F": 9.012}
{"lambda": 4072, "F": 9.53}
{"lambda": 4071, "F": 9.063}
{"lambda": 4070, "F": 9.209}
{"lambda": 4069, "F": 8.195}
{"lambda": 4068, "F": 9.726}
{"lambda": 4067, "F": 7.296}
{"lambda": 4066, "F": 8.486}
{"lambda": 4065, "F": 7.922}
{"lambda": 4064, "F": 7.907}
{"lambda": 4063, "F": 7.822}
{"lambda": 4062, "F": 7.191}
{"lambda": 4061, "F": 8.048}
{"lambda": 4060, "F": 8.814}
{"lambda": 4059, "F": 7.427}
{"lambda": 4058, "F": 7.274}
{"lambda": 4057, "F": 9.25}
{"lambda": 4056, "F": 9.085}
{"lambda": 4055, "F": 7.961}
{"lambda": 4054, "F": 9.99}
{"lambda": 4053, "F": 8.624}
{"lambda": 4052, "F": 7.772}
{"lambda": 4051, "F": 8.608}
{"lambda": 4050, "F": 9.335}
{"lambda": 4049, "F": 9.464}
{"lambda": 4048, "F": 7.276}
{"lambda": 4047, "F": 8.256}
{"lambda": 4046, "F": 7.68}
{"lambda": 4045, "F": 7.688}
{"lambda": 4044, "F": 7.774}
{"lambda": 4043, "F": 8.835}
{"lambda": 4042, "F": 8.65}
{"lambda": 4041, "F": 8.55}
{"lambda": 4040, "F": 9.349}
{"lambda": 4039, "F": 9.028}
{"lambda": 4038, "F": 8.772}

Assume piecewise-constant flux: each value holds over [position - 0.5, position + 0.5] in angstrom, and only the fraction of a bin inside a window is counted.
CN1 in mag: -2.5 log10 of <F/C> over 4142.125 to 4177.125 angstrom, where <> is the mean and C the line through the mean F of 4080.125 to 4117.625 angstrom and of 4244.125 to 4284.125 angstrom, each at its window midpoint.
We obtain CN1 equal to 0.16 mag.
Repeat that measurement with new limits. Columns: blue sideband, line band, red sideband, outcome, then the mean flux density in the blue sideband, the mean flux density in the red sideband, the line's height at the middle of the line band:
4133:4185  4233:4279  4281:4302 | -0.14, 8.14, 8.42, 8.34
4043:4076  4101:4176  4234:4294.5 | 0.05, 8.38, 9.35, 8.76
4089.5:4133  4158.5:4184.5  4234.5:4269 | 0.14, 8.77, 9.74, 9.19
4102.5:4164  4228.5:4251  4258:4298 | -0.04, 8.43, 9.18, 8.98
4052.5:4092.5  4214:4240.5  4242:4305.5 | 0.06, 8.77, 9.05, 8.99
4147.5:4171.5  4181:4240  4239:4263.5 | 0.05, 8.03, 9.72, 8.97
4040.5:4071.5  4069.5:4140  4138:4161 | -0.08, 8.36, 8.08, 8.21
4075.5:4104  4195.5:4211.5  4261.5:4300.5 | 0.07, 8.95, 9.03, 9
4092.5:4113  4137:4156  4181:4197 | 0.07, 8.7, 8.45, 8.57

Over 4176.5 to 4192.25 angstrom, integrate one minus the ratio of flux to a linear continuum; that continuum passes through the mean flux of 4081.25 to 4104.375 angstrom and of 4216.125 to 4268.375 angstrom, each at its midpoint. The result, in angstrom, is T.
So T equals 1.5 angstrom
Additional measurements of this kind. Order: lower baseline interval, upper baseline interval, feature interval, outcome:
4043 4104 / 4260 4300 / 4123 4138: 0.4 angstrom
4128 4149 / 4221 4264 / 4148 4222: 2.8 angstrom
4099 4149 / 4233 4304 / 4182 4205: 1.5 angstrom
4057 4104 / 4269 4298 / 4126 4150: 0.9 angstrom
